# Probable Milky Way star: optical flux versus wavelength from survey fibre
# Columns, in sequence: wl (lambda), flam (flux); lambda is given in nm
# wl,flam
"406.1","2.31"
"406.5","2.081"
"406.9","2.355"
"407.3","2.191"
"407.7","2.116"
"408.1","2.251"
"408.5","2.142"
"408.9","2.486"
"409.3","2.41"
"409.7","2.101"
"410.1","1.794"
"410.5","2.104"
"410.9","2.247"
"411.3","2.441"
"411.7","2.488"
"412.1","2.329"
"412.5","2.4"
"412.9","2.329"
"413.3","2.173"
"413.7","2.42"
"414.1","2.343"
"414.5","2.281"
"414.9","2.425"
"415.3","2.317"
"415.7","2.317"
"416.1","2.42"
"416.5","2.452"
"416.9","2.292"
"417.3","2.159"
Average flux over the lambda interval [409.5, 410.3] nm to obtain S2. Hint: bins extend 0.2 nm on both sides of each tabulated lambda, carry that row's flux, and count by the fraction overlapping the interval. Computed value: 1.95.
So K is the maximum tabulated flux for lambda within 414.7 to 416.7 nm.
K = 2.452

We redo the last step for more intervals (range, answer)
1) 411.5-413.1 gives 2.488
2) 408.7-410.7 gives 2.486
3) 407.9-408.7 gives 2.251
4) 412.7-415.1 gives 2.425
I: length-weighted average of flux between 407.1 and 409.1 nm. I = 2.24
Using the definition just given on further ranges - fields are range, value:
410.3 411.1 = 2.18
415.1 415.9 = 2.32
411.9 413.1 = 2.35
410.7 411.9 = 2.39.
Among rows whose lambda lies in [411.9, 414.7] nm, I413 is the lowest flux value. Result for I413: 2.173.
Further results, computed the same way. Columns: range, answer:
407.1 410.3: 1.794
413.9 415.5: 2.281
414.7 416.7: 2.317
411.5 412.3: 2.329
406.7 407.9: 2.116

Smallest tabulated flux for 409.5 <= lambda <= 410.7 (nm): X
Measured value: 1.794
